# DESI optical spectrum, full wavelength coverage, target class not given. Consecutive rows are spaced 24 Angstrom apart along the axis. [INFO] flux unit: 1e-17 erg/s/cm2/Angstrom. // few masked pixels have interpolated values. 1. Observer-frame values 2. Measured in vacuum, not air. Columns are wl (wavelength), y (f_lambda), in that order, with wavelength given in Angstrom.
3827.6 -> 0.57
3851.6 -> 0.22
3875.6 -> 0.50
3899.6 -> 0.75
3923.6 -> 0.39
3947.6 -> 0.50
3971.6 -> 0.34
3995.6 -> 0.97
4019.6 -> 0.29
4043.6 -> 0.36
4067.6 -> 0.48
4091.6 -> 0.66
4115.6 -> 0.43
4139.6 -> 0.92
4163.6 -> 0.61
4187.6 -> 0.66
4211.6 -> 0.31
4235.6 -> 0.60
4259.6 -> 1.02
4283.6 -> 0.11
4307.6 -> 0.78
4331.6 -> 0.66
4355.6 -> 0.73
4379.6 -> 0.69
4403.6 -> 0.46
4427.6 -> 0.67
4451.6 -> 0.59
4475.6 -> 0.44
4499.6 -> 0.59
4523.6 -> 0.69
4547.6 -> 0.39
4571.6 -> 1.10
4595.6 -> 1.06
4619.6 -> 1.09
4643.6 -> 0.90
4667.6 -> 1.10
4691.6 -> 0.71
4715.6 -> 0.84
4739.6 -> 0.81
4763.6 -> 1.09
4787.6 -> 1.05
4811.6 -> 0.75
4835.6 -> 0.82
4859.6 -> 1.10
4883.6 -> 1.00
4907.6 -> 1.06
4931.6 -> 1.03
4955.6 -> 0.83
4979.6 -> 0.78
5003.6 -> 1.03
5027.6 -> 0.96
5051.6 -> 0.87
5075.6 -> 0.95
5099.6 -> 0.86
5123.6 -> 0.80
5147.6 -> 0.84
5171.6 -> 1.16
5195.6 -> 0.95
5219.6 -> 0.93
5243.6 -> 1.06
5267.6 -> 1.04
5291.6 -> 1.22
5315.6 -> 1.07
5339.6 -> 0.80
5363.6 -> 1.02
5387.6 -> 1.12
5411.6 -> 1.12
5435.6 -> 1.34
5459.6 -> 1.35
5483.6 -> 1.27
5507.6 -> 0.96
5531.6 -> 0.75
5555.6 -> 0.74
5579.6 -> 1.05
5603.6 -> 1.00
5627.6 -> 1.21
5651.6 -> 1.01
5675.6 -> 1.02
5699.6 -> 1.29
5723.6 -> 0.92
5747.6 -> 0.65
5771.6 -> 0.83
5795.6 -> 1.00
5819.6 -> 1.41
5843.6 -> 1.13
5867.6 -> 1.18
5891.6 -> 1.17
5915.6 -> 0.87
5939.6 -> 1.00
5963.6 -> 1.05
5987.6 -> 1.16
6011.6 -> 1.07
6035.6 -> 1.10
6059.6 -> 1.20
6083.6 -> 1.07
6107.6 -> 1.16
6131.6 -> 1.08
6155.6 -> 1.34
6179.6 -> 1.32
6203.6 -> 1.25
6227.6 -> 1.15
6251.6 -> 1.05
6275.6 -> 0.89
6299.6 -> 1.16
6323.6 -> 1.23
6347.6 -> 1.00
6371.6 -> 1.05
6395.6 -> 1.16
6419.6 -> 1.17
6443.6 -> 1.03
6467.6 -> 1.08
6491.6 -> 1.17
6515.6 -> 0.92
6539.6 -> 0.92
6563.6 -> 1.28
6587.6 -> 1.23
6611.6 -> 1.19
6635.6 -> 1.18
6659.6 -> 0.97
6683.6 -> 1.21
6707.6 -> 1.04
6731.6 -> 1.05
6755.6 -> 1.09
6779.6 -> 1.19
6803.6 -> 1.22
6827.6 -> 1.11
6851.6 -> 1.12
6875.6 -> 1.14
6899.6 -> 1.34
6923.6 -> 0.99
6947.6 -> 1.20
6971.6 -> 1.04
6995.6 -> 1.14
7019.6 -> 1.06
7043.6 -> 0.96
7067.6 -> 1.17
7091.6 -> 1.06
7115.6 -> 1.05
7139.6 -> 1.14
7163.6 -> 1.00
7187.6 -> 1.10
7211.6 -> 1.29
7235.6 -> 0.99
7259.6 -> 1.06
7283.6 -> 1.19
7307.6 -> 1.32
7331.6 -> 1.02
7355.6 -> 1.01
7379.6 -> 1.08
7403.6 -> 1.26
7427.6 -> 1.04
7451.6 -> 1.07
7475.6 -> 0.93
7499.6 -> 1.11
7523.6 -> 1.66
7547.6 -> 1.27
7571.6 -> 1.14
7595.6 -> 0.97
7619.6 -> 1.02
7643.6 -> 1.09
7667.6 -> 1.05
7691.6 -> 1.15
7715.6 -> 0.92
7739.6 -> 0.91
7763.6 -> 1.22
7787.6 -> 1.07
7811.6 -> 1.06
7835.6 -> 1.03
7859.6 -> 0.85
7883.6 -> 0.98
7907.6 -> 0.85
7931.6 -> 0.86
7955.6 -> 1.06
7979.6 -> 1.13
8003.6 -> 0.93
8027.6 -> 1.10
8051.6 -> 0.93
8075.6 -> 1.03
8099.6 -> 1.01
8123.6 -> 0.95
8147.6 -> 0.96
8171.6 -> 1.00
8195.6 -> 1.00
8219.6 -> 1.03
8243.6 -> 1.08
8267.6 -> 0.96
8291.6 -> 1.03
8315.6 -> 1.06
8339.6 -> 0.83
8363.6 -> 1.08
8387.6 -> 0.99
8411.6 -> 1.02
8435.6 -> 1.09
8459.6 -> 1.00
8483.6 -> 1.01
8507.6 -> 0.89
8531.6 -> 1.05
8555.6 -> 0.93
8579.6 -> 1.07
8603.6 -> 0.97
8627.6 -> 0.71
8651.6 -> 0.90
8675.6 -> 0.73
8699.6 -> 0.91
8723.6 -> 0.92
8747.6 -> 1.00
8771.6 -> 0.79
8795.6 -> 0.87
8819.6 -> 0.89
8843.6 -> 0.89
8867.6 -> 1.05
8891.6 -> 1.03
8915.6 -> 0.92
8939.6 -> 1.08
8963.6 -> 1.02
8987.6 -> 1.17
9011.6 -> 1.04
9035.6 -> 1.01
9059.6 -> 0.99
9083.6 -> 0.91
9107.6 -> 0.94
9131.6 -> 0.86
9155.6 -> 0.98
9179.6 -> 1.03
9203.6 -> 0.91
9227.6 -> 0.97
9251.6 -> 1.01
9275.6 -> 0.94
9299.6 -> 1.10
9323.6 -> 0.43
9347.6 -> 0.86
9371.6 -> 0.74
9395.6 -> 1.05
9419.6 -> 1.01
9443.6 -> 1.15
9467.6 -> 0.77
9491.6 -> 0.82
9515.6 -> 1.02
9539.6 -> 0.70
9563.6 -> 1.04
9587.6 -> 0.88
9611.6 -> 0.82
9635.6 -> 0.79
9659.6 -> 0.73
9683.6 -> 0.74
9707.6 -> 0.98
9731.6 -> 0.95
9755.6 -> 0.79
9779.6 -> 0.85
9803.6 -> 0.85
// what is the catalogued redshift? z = 0.14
